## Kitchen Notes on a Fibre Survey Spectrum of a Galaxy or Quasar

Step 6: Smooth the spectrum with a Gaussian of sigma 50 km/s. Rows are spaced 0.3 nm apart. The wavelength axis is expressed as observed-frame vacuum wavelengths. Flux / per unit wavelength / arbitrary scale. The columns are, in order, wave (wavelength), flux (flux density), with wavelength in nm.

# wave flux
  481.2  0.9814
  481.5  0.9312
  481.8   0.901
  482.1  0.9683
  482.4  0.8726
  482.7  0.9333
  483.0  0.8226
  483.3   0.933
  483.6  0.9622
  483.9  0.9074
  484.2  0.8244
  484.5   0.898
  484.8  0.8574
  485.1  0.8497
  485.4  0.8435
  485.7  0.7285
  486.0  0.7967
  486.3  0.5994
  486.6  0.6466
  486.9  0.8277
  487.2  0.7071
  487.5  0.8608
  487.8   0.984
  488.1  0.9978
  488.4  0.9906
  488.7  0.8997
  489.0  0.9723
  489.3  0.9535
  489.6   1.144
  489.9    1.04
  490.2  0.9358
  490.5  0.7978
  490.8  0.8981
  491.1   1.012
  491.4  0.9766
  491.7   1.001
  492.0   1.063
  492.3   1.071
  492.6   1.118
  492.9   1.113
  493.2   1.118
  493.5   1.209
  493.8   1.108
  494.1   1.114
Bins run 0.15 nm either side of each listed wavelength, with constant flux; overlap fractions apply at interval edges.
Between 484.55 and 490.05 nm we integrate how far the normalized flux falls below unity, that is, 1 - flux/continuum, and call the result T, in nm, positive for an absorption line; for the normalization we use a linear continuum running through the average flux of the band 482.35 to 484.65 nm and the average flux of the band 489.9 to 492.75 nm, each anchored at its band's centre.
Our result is 0.41 nm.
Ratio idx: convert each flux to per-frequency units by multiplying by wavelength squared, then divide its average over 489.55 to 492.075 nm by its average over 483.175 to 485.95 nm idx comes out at 1.2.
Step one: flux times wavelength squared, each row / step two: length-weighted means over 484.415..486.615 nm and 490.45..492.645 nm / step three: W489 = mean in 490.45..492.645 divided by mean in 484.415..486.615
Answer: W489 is 1.3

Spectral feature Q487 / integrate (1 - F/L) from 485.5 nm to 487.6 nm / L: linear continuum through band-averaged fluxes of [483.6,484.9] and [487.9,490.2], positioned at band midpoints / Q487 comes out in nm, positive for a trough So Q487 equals 0.45 nm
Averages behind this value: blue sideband 0.883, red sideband 0.995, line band 0.738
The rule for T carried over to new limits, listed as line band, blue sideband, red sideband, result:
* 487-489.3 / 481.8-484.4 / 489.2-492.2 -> 0.10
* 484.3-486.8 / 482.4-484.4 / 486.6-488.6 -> 0.30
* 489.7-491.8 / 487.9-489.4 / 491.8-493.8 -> 0.17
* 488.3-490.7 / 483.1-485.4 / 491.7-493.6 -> 0.13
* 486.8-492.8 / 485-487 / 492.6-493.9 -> -0.09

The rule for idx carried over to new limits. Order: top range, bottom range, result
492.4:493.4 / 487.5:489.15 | 1.19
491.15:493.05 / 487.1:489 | 1.17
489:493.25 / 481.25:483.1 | 1.15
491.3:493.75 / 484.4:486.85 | 1.44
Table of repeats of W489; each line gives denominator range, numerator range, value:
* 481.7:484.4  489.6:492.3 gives 1.12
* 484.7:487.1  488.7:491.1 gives 1.28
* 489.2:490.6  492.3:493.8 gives 1.17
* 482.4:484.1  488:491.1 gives 1.09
